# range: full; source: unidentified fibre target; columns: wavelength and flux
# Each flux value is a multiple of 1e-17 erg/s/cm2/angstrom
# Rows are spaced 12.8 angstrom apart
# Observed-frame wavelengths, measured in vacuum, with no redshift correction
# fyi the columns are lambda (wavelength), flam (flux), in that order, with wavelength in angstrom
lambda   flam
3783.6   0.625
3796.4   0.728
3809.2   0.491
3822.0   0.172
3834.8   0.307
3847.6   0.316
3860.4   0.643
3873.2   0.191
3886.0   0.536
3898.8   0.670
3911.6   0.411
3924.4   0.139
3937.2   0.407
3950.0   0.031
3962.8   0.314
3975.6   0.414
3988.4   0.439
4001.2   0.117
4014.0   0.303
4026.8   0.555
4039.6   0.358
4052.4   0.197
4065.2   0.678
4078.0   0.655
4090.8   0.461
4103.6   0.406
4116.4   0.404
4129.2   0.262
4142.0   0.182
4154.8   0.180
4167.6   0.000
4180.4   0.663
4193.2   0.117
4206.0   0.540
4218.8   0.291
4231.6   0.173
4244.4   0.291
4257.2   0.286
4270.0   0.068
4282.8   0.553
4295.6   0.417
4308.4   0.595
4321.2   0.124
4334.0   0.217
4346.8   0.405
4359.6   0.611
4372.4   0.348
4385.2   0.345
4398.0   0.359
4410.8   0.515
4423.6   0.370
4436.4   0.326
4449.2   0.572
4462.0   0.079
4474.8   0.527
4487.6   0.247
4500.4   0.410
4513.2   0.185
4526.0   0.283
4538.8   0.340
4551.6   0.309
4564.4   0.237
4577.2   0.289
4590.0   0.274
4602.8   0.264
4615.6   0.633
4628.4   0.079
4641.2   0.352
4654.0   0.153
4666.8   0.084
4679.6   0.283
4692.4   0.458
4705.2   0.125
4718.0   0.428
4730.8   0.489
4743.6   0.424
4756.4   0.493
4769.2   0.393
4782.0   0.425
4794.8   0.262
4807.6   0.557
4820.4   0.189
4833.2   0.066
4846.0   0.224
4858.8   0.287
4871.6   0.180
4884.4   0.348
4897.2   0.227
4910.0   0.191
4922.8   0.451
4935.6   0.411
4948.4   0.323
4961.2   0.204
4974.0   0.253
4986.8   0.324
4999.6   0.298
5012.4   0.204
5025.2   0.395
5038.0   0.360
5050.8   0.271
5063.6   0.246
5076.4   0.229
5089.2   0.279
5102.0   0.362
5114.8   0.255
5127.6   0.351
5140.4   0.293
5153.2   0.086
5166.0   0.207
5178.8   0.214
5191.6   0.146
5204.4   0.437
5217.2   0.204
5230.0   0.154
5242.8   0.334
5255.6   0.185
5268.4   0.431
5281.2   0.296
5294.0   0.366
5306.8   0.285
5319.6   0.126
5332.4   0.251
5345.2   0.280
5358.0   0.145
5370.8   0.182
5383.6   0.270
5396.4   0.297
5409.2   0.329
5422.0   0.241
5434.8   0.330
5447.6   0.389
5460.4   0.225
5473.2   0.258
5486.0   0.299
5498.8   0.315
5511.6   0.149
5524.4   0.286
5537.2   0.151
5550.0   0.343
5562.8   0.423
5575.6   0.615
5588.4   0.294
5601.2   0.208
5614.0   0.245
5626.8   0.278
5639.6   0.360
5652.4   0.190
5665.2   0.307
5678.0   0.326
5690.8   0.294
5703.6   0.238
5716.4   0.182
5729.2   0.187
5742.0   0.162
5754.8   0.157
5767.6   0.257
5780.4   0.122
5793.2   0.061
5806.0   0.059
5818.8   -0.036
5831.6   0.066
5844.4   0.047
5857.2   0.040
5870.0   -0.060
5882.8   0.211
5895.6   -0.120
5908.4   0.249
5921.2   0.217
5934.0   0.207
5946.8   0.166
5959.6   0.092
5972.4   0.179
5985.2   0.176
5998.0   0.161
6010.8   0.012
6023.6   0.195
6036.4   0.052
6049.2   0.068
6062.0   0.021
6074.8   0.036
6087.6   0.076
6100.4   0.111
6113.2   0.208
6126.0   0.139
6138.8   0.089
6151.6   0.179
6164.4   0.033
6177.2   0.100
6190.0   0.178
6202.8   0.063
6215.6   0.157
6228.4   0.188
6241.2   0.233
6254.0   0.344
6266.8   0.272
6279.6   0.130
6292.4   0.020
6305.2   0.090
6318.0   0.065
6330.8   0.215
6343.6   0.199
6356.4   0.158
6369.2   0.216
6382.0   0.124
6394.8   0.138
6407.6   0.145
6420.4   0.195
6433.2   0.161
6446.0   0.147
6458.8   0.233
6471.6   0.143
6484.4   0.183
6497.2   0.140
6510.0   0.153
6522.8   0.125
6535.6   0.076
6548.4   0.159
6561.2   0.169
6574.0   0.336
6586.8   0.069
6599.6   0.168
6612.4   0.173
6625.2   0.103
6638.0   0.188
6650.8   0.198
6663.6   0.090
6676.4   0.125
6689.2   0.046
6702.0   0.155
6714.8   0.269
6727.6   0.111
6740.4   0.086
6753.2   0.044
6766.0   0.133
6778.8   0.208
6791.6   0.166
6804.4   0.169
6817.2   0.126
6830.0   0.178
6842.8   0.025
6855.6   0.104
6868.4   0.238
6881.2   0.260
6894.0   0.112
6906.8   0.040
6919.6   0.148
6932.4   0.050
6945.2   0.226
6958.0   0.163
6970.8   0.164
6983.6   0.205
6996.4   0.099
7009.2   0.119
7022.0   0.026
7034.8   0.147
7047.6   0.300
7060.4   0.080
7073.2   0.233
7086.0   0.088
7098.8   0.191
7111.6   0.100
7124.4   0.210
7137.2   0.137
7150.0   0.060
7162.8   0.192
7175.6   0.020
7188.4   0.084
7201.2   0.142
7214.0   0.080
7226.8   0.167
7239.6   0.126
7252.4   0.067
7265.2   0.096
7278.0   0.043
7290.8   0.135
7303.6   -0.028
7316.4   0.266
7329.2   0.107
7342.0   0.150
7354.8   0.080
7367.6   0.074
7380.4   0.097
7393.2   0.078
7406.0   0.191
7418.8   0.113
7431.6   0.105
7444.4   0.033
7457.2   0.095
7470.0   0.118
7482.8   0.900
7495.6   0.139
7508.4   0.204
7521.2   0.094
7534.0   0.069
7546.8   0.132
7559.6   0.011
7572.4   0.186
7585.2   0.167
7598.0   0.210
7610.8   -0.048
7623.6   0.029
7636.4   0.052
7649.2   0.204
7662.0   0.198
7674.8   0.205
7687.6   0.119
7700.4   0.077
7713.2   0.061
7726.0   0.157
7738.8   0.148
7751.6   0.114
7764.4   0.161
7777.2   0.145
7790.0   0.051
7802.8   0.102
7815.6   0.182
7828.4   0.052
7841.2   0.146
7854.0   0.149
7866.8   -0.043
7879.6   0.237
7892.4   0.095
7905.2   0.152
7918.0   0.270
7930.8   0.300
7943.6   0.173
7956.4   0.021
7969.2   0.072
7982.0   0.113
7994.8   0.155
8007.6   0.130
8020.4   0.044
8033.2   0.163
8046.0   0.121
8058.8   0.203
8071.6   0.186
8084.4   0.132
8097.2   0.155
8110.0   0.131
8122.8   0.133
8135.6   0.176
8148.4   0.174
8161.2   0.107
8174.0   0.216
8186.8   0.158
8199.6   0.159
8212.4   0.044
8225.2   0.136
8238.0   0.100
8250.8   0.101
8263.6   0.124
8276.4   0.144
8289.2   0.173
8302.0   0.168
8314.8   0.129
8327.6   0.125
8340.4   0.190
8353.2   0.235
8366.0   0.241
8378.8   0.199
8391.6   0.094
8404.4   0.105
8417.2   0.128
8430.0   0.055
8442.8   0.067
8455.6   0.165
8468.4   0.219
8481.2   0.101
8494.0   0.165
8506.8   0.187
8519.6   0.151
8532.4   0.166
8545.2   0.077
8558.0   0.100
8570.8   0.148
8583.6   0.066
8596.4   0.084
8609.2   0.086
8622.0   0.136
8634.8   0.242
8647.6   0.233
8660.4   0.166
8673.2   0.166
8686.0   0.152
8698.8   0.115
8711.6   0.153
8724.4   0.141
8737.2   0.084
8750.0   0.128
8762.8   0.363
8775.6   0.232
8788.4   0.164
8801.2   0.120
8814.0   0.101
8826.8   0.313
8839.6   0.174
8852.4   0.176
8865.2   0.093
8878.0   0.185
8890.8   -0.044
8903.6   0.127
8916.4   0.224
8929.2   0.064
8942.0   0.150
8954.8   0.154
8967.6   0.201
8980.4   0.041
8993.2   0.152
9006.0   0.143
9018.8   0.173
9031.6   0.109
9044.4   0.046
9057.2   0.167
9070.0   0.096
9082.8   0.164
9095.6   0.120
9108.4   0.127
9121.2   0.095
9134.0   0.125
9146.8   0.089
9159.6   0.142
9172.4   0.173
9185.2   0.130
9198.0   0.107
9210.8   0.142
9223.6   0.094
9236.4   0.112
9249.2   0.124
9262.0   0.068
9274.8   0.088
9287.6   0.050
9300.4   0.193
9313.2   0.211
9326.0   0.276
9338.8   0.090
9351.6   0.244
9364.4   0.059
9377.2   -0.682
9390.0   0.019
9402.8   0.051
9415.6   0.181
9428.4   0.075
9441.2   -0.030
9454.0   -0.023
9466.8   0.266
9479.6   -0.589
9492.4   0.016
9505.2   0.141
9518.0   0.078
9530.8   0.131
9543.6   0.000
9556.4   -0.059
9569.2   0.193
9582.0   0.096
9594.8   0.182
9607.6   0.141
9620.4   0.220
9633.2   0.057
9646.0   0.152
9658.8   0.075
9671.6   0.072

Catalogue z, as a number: 1.01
